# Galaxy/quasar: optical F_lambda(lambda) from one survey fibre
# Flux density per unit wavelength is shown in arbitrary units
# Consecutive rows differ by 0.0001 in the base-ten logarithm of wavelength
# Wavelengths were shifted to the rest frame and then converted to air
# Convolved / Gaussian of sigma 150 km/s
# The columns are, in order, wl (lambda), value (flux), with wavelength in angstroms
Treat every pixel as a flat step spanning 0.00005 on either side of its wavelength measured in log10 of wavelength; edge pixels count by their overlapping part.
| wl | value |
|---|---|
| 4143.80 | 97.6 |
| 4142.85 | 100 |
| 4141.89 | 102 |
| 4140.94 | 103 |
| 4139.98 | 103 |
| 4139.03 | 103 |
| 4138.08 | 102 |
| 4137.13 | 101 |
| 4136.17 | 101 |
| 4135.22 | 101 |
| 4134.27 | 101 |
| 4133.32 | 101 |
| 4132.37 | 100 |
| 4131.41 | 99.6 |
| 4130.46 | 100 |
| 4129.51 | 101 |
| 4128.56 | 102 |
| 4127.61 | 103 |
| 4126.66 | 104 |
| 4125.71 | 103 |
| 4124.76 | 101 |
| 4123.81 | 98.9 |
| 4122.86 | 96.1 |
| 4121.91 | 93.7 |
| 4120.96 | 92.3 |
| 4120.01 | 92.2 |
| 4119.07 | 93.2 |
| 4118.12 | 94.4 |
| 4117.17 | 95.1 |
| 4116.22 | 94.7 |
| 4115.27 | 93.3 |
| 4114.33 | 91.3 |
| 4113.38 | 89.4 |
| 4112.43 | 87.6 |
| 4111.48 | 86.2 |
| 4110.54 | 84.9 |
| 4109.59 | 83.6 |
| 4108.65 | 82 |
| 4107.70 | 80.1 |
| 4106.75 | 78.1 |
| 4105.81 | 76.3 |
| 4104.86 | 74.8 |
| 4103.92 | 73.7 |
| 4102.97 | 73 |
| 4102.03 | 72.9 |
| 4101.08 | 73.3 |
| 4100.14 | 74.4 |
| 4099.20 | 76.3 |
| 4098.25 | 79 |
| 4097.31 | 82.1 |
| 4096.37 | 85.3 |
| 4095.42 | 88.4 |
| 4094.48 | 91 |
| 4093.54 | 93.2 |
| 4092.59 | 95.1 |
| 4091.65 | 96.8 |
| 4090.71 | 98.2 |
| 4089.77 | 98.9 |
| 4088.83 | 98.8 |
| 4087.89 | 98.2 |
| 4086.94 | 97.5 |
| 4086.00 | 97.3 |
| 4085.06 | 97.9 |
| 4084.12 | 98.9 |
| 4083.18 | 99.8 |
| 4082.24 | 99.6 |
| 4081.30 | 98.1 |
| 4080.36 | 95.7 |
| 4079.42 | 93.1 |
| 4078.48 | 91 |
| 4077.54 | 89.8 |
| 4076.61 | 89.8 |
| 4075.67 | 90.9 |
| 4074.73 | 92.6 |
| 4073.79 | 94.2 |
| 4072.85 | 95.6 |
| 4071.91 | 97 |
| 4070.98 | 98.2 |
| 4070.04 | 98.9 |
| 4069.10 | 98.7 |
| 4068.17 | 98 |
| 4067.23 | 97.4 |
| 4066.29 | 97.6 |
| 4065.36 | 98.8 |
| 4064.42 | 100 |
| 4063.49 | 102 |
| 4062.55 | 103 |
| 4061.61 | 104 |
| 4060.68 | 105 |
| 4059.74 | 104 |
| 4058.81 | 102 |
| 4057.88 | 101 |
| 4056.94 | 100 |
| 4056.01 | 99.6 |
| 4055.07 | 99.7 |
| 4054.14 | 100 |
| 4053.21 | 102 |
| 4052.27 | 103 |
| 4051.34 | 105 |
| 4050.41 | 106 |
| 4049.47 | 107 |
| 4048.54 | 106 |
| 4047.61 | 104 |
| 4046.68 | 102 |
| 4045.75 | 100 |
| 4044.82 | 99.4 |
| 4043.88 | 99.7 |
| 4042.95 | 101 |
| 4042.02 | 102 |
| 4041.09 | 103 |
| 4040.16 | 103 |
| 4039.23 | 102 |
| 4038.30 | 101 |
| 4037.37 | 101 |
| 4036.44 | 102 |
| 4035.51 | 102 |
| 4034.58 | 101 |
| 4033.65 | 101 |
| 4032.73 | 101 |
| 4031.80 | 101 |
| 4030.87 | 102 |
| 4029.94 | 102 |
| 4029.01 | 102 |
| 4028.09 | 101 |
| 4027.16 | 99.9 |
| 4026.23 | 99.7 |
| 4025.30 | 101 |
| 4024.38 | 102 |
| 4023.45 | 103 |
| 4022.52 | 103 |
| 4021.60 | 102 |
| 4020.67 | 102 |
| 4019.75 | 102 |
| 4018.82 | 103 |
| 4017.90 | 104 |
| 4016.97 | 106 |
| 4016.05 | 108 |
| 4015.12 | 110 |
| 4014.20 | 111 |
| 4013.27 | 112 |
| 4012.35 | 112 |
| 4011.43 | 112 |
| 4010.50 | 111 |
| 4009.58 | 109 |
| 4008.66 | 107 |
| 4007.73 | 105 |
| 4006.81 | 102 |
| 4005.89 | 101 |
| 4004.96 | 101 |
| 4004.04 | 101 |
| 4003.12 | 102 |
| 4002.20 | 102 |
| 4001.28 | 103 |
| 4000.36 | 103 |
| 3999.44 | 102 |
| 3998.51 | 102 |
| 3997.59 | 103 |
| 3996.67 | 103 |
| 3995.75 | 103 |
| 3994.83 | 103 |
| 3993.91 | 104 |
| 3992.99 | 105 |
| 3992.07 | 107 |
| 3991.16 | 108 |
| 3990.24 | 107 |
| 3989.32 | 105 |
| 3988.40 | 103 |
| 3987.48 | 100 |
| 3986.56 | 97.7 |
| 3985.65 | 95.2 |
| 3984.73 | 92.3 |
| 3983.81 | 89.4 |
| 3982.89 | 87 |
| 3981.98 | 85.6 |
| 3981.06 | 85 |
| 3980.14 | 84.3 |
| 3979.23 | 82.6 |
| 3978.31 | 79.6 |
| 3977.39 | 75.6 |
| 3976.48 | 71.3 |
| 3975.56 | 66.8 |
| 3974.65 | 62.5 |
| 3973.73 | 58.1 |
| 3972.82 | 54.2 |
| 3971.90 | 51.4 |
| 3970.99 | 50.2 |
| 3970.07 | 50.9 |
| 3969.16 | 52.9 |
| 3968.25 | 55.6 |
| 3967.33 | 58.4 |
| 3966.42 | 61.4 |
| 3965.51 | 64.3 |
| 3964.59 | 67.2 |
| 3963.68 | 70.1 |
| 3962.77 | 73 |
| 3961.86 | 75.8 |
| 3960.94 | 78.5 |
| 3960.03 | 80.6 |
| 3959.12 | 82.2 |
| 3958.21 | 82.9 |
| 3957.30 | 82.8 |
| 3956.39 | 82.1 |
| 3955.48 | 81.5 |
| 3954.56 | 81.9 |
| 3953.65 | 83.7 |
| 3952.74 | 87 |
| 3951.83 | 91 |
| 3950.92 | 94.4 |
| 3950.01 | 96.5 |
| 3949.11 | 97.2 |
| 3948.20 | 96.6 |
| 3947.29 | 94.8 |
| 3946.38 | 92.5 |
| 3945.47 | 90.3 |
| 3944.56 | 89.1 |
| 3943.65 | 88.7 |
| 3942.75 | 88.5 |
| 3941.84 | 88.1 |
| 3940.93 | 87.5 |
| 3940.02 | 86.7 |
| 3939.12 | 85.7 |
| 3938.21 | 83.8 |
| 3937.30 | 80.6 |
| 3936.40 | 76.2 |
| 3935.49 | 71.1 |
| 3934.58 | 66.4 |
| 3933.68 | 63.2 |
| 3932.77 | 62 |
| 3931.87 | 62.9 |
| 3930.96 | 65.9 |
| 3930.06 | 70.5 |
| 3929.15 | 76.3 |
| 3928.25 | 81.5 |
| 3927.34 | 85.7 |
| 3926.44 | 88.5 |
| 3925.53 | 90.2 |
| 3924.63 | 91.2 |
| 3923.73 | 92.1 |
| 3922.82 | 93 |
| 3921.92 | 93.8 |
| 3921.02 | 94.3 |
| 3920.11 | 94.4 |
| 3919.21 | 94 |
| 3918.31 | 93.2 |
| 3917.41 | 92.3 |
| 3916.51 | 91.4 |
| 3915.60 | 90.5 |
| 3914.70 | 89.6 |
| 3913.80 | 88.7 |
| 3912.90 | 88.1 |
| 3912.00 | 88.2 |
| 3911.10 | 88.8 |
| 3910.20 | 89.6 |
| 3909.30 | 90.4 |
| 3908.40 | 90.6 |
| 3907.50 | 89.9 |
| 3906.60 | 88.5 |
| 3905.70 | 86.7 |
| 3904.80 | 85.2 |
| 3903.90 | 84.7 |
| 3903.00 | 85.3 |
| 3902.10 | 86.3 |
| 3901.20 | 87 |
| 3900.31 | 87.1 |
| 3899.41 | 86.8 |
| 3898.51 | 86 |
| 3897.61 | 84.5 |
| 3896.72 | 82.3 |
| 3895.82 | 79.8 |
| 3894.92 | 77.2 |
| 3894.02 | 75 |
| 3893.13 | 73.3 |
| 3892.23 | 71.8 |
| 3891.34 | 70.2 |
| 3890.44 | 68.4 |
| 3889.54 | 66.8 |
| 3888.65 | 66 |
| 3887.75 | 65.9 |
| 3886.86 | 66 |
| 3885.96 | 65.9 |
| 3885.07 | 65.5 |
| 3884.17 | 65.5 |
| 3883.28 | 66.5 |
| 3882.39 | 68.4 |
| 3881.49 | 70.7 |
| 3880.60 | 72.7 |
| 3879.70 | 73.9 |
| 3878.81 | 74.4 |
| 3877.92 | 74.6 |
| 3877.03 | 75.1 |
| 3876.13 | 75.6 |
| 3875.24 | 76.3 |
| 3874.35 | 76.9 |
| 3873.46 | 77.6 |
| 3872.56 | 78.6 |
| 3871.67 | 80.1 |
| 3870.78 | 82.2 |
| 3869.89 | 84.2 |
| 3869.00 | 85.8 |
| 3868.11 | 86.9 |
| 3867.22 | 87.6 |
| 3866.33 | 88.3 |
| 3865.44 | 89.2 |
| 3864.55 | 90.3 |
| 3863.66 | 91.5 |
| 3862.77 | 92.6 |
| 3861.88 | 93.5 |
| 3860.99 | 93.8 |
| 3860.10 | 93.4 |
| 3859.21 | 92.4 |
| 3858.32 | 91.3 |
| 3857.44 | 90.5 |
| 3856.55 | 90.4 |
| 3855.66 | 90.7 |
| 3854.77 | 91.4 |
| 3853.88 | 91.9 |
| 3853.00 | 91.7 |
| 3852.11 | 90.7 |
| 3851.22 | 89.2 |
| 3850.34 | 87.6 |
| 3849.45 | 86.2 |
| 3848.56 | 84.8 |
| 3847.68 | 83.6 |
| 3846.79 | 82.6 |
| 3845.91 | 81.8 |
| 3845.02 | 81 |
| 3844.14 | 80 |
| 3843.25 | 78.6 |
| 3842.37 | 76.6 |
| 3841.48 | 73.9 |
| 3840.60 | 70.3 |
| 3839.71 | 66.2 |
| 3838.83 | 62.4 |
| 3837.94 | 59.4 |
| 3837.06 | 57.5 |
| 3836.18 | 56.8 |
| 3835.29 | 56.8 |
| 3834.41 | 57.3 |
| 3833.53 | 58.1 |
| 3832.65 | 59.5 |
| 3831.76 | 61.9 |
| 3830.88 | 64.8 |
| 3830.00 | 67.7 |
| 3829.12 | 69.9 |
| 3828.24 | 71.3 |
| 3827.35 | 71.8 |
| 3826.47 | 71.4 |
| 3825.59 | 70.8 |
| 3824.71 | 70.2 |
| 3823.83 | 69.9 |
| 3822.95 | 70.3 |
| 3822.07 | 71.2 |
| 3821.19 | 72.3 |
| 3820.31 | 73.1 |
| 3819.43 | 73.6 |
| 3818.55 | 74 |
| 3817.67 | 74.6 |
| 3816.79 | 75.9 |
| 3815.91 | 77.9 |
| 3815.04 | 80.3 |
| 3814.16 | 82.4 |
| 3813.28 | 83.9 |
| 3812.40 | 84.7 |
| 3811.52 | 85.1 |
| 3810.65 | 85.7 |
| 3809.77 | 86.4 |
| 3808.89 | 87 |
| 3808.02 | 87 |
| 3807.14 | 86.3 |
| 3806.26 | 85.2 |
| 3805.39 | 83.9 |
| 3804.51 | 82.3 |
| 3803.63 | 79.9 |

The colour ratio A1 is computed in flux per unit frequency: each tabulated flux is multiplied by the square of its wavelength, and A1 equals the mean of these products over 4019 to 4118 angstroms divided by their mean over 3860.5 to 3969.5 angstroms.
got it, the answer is 1.3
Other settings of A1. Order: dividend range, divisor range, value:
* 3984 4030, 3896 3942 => 1.28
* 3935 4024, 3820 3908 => 1.23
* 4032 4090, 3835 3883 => 1.36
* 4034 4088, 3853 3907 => 1.35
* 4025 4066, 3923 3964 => 1.30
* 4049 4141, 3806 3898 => 1.38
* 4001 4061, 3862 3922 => 1.35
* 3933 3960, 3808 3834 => 1.22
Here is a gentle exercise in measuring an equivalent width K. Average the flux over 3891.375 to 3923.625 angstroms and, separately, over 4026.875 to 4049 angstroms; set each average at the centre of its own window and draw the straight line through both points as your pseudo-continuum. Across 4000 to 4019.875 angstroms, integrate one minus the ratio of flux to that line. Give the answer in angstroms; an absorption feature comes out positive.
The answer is -1.5 angstroms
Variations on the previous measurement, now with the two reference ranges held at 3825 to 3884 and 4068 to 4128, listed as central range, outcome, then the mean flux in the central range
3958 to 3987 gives 4.10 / 72.5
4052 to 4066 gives -1.98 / 102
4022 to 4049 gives -4.28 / 102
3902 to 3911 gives -0.77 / 87.8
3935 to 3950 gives -0.86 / 87.6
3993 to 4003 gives -2.00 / 103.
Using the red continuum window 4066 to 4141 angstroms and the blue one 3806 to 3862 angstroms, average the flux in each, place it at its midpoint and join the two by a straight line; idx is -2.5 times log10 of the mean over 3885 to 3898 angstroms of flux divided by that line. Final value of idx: 0.126 mag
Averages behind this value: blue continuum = 77.7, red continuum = 93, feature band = 72.1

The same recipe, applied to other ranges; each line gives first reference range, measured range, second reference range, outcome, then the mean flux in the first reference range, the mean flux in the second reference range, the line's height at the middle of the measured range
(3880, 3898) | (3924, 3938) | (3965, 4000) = 0.010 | 71.1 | 83.4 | 76.6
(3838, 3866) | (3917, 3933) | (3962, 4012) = 0.021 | 85.1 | 87.8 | 86.6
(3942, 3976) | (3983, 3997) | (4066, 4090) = -0.235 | 76.2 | 96.2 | 81.4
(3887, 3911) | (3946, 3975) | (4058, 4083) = 0.162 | 80.9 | 97.6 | 86.9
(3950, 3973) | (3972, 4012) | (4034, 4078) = -0.159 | 72.4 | 100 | 81.4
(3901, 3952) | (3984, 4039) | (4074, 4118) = -0.180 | 86.3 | 88.7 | 87.5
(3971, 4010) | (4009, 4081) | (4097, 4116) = -0.166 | 92.6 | 80.8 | 87.1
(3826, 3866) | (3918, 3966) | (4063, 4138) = 0.010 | 78.6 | 92.9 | 84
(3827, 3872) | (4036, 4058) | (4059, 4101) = -0.105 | 79.6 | 94.8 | 92.7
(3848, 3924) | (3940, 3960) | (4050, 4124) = -0.021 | 83.6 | 93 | 86.6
